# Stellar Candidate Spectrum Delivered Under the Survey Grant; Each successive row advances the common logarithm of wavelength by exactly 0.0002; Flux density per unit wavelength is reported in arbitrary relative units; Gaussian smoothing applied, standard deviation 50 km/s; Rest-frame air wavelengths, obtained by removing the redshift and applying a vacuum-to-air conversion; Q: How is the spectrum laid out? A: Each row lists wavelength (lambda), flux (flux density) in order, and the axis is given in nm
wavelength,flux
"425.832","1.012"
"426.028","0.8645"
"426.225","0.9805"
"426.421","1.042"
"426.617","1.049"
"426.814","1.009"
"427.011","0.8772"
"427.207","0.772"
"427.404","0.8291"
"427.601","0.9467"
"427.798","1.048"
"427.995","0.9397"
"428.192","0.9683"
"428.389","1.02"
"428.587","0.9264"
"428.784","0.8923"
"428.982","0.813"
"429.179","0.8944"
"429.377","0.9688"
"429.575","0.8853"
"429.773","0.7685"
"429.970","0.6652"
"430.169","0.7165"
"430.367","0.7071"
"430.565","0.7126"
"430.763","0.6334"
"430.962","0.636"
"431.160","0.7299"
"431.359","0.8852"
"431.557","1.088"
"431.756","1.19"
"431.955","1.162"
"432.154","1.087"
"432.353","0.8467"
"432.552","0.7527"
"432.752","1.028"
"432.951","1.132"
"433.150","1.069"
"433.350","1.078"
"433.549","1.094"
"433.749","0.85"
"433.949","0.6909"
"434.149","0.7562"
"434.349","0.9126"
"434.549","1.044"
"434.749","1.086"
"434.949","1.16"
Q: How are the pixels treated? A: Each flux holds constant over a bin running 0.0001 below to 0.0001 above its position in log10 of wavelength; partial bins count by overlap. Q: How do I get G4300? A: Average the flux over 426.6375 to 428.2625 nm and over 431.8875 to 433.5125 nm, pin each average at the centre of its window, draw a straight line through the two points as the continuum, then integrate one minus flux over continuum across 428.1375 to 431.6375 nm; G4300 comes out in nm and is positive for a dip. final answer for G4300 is 0.52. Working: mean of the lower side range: 0.929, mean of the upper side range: 1.02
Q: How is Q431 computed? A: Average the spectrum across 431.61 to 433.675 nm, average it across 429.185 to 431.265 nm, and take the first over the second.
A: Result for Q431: 1.4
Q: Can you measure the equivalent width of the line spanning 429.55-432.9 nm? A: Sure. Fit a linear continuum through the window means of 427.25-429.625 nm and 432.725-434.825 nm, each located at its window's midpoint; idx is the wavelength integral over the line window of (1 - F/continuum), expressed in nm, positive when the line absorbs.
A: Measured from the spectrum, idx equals 0.335 nm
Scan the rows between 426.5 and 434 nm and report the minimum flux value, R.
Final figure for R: 0.6334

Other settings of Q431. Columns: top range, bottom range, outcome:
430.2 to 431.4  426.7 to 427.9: 0.78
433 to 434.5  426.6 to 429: 1.00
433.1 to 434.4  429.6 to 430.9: 1.29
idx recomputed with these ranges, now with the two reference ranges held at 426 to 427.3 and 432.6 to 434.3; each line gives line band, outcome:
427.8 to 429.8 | 0.062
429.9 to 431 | 0.312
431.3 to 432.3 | -0.134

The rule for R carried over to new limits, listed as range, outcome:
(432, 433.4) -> 0.7527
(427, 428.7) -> 0.772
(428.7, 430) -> 0.6652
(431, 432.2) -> 0.7299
